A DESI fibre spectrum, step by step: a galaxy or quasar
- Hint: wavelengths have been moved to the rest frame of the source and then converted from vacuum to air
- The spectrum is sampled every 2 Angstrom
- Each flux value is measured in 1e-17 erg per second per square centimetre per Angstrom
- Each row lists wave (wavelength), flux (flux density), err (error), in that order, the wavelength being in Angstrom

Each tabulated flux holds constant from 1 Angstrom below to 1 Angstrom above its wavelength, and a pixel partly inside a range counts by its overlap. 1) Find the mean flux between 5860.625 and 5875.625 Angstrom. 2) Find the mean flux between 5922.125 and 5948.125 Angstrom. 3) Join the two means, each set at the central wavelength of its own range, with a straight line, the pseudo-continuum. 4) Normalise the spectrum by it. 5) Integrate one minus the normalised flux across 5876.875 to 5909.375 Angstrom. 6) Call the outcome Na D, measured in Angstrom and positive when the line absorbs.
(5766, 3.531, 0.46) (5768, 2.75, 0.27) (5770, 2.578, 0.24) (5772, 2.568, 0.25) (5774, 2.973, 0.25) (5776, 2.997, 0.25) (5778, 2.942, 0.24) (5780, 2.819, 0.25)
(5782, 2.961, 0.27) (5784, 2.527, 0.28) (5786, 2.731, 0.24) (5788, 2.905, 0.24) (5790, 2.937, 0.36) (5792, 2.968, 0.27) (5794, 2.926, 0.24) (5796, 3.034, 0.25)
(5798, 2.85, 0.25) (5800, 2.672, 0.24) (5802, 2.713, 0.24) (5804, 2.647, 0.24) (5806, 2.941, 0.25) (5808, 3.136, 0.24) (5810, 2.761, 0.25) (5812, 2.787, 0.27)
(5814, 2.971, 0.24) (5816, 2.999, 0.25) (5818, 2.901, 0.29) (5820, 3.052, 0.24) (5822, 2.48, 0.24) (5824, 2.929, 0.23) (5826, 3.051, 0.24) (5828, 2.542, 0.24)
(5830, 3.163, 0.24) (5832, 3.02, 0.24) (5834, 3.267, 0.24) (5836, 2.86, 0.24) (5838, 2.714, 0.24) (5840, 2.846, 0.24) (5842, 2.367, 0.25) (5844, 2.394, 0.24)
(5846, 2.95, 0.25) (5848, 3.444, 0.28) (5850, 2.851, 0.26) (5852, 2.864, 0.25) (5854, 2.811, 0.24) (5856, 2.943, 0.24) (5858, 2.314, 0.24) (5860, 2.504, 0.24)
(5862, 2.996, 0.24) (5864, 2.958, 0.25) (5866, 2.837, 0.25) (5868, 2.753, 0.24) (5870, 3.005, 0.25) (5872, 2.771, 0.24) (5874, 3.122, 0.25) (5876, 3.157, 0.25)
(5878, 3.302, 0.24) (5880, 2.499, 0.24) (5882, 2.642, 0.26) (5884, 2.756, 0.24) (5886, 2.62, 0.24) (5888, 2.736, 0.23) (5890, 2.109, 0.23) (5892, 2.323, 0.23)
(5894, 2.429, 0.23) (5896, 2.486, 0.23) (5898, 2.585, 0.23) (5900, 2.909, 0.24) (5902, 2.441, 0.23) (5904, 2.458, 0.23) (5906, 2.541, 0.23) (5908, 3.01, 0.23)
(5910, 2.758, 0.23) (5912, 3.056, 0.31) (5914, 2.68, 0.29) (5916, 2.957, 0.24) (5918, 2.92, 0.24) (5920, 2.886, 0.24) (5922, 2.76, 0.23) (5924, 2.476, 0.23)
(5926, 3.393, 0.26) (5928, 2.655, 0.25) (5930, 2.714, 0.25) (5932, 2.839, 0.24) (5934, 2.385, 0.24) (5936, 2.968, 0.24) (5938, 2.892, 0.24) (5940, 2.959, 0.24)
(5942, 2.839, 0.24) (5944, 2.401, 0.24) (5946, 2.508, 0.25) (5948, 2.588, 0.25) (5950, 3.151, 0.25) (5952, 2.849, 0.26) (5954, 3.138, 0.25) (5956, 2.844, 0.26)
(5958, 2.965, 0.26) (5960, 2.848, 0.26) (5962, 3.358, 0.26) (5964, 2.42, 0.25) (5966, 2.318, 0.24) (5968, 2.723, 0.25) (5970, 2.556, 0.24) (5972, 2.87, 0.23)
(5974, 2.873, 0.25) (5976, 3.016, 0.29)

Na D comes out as 2.7 Angstrom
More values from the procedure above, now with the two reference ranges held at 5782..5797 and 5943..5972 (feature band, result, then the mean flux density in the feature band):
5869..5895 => 0.8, 2.73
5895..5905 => 0.8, 2.58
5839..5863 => 0.5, 2.77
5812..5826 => -0.2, 2.89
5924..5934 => -0.1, 2.81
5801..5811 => 0.1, 2.84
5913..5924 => -0.1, 2.81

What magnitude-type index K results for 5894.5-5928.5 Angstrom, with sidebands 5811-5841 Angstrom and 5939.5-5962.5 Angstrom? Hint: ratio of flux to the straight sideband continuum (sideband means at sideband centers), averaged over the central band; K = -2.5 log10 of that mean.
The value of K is 0.044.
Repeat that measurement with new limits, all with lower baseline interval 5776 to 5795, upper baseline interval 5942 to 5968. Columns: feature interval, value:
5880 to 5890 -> 0.08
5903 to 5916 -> 0.01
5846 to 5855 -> -0.06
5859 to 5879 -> -0.04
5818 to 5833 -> -0.02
